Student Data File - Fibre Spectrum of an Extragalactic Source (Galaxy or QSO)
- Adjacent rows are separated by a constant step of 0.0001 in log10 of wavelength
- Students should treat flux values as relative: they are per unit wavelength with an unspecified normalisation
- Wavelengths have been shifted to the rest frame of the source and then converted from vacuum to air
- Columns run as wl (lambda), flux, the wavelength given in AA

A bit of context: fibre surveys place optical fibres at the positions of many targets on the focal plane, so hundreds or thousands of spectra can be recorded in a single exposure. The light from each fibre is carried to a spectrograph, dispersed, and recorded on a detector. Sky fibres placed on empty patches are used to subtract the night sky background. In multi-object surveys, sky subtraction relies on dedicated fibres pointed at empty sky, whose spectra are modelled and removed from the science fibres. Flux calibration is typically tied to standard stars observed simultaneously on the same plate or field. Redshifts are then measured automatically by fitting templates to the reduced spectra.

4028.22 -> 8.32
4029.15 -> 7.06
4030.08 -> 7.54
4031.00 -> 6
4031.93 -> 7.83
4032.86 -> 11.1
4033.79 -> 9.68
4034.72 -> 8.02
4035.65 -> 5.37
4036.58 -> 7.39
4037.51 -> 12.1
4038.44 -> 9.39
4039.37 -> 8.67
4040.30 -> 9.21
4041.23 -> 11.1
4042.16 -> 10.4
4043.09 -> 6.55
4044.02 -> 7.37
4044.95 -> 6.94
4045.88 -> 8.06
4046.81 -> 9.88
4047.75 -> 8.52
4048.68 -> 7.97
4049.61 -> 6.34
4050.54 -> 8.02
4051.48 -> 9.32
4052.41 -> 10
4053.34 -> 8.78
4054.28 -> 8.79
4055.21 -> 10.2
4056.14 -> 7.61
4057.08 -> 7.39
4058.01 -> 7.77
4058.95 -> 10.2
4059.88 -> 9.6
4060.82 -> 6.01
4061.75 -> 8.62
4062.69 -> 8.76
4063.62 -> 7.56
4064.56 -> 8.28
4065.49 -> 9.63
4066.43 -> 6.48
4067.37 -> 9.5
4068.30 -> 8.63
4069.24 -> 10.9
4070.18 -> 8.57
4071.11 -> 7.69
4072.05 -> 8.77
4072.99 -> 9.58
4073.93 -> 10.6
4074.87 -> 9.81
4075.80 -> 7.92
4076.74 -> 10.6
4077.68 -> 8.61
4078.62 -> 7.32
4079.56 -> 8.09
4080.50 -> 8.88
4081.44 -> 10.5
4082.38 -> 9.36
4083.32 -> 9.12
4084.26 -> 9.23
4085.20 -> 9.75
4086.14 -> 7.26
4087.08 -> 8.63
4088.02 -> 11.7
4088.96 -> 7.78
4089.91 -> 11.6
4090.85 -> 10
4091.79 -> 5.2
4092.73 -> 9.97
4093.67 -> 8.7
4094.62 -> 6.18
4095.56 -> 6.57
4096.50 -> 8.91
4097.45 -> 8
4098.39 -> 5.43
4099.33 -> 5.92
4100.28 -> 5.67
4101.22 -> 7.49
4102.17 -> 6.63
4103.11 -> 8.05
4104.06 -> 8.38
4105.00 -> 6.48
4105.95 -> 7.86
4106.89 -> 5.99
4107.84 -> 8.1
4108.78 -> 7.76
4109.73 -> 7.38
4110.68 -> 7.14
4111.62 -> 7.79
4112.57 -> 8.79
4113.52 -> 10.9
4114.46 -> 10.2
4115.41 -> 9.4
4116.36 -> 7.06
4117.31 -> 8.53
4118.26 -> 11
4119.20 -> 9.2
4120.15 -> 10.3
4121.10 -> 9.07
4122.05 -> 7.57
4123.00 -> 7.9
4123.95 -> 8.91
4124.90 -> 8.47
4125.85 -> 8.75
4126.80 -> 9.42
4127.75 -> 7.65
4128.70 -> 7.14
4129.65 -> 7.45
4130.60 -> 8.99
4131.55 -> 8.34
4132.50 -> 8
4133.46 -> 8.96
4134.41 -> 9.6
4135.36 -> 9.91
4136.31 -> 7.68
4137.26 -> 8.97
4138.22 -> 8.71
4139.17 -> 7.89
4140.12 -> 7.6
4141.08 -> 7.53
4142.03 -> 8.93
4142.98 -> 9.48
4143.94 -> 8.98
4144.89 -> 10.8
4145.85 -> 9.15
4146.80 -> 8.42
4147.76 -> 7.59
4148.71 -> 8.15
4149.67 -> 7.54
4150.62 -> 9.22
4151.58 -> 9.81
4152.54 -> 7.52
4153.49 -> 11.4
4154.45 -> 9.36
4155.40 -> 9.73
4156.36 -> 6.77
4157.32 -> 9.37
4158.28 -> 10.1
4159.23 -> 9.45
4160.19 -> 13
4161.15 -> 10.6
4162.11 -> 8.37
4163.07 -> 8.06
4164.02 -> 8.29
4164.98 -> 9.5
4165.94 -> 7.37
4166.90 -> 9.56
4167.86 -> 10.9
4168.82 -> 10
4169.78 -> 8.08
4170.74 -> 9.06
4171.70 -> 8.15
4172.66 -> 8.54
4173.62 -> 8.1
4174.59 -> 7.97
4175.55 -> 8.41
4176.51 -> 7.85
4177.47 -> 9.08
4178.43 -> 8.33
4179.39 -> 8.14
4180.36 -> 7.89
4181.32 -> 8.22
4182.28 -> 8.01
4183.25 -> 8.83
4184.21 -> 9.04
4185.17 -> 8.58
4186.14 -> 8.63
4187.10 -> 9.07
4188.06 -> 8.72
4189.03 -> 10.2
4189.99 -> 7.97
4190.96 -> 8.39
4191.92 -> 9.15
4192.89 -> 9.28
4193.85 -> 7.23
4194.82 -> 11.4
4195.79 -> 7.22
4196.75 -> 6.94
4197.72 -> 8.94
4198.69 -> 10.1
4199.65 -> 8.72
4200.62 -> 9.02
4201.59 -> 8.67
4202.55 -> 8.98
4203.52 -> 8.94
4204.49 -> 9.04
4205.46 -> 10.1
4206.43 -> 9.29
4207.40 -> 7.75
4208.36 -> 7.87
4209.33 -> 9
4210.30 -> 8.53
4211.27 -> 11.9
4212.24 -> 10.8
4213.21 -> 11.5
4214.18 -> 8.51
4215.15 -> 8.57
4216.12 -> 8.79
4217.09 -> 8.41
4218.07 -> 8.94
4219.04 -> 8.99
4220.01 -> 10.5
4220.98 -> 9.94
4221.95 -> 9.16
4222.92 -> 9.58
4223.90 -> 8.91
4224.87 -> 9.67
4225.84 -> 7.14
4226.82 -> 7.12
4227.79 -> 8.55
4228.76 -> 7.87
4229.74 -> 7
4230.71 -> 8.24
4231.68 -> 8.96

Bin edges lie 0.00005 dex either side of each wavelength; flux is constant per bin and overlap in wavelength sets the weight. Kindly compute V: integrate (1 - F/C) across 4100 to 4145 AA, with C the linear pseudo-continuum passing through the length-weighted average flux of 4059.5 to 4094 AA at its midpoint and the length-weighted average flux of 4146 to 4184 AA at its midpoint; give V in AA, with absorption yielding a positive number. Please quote 2.5 AA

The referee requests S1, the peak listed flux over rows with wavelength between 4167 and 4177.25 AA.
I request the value 10.9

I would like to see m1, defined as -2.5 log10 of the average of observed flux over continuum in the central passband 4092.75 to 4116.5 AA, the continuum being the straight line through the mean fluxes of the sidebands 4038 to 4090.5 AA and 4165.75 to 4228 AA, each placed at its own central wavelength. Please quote 0.152 mag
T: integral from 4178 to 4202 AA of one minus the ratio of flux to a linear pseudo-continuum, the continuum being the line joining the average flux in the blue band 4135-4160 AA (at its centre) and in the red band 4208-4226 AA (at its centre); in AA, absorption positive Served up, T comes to 1.3 AA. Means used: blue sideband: 8.89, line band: 8.67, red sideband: 9.35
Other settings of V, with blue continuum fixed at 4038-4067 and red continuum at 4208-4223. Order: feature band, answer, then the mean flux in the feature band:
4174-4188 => 1.22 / 8.44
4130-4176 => 0.87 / 8.91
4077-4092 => -0.59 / 9.03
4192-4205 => 0.73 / 8.82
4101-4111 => 1.61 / 7.38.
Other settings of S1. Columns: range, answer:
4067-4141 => 11.7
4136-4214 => 13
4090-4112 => 10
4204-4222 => 11.9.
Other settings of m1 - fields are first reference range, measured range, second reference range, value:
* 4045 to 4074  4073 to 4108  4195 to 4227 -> 0.05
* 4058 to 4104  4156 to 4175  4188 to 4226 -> -0.02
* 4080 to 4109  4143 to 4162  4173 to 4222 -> -0.09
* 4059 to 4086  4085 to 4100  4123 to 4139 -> 0.08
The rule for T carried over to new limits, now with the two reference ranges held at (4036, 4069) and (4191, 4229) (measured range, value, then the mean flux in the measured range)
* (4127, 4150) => 0.85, 8.49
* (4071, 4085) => -0.73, 9.12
